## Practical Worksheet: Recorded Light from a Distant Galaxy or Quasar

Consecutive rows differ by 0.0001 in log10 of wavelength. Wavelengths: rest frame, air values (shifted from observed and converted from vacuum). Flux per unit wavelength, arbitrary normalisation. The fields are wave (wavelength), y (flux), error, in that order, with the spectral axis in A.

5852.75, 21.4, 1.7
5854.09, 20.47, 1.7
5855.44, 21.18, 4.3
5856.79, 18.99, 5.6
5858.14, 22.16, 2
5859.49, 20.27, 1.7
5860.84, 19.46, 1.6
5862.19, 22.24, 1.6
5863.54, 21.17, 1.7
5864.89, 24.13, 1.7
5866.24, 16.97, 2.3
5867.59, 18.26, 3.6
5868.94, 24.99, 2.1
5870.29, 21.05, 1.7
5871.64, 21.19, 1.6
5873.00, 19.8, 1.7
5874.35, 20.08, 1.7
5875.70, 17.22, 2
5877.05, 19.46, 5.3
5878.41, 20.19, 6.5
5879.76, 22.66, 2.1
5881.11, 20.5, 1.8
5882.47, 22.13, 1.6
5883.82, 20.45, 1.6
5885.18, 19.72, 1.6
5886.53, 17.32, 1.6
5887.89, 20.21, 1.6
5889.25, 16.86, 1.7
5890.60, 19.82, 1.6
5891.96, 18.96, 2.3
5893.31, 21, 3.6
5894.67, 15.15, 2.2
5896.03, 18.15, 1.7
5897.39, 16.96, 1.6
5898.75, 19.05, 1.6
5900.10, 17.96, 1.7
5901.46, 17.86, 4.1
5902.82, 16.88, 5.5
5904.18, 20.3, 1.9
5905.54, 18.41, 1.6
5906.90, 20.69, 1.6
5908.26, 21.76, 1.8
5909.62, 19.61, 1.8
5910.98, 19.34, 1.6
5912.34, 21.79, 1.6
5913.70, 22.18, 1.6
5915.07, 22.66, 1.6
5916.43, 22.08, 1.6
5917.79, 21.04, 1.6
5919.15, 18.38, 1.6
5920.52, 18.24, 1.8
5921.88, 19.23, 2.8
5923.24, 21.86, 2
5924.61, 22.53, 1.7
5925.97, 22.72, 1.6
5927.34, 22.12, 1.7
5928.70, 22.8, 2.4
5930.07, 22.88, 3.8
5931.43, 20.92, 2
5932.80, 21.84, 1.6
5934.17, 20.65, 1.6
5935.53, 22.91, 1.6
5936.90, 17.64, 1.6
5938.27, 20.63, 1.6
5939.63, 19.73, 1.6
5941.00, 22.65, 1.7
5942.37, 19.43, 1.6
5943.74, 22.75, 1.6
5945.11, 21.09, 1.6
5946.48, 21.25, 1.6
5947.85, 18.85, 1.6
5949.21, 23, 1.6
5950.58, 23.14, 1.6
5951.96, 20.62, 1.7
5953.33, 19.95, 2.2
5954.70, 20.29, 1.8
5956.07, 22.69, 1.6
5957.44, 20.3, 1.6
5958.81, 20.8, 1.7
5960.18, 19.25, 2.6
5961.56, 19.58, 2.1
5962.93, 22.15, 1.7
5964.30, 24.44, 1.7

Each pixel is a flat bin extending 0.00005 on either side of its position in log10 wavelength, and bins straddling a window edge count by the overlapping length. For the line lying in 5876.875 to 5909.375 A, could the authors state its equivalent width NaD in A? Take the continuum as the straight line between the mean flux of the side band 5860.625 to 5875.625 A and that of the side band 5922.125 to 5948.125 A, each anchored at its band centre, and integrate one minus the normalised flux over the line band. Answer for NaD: 2.6 A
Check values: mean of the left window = 20.8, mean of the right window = 21.3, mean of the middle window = 19.3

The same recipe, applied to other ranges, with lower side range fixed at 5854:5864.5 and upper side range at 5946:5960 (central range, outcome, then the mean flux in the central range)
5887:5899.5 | 1.5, 18.4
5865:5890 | 1.0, 20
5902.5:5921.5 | 0.6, 20.3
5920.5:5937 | -0.4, 21.5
